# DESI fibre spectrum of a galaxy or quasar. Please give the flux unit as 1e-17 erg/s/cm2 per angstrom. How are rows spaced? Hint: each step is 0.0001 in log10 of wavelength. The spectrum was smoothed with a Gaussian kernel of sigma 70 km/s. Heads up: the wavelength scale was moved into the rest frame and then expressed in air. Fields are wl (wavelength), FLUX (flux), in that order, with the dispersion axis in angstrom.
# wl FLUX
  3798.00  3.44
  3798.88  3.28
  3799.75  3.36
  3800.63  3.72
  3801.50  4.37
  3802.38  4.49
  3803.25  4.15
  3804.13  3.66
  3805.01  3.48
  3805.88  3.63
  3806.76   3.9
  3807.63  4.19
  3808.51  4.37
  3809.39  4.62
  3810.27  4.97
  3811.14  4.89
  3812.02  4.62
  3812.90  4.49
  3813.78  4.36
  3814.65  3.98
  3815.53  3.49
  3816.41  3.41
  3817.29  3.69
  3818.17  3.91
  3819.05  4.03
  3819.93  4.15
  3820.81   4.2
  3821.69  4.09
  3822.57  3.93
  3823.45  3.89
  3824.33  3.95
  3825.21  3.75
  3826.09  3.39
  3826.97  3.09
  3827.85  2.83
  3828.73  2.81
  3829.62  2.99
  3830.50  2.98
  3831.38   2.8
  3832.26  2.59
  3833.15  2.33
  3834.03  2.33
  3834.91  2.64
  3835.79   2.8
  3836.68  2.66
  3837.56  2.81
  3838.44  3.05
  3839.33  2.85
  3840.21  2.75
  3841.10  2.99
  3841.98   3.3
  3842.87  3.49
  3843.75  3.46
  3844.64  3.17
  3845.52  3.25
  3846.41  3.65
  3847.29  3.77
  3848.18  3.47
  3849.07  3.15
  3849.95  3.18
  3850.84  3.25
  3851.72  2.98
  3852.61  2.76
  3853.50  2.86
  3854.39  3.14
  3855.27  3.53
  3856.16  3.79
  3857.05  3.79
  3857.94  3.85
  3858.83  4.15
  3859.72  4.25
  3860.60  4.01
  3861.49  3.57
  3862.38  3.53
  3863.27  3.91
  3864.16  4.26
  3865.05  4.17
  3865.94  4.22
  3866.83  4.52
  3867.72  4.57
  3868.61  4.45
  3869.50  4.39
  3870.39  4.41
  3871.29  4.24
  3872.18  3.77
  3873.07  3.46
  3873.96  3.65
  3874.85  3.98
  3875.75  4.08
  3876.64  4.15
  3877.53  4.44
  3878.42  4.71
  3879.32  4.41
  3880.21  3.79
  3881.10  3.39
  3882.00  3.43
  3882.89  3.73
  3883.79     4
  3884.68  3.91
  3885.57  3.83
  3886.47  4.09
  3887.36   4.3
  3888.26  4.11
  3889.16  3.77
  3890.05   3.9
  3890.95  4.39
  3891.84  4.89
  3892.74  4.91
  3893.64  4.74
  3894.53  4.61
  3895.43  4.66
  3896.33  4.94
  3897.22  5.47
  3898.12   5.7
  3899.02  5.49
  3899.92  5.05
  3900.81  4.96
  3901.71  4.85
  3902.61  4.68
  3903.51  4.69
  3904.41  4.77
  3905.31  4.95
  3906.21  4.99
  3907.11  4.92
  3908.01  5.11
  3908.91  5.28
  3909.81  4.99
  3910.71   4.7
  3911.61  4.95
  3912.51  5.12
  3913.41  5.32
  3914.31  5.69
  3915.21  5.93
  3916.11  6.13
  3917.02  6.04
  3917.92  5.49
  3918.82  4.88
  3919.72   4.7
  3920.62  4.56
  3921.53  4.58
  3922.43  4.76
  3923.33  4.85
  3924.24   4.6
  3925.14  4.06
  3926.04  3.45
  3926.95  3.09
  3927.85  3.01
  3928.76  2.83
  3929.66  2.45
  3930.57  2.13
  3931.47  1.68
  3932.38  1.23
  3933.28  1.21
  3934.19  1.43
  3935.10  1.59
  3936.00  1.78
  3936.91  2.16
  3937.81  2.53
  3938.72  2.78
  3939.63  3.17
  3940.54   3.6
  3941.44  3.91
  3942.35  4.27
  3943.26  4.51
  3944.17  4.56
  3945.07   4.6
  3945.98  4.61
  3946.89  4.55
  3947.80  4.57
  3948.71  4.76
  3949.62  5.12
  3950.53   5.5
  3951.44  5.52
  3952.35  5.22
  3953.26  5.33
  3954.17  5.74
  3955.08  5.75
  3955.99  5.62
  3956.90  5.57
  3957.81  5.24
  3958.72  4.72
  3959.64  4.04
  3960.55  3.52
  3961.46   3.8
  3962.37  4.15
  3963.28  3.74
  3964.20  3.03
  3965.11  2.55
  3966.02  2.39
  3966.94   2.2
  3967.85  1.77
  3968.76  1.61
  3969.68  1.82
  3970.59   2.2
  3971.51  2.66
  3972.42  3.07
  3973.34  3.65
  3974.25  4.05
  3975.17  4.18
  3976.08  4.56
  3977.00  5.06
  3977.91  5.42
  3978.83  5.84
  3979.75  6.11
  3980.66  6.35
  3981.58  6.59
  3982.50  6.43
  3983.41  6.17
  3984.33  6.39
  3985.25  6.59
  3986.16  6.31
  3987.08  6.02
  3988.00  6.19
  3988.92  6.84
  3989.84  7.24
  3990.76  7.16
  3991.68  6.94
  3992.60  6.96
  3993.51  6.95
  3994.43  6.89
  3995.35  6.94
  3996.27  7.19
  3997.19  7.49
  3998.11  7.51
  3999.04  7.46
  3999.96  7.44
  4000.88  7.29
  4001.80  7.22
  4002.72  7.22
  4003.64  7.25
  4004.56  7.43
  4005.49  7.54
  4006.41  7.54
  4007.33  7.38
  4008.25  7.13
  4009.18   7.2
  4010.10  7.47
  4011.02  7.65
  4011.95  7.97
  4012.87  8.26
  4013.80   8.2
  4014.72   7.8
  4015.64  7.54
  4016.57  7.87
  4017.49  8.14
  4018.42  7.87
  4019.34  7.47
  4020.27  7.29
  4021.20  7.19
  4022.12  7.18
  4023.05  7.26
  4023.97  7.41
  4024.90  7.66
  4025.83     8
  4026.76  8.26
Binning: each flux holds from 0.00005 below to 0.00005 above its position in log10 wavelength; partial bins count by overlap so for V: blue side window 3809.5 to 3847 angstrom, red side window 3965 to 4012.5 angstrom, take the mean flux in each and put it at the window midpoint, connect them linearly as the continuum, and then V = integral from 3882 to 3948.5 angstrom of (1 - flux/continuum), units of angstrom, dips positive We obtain 7.6 angstrom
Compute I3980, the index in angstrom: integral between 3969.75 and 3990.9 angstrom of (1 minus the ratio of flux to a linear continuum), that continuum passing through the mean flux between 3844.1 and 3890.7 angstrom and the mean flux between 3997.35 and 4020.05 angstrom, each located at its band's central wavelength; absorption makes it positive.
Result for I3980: 4.7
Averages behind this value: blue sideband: 3.83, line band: 5.35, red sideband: 7.57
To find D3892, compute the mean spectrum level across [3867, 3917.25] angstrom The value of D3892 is 4.6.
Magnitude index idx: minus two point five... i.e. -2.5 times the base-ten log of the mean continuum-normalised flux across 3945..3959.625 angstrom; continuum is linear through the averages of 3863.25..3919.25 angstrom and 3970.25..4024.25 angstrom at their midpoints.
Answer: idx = 0.13 mag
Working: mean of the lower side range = 4.6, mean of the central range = 5.13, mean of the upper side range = 6.67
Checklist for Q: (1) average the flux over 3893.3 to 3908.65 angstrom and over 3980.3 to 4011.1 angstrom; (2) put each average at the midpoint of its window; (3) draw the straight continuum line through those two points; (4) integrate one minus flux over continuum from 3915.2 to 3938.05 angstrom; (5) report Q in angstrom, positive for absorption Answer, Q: 8.37 angstrom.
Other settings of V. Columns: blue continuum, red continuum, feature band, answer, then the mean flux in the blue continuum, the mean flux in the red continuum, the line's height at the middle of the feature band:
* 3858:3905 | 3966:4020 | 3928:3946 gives 8.5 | 4.31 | 6.25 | 5.28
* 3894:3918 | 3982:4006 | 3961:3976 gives 8.1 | 5.16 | 6.97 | 6.44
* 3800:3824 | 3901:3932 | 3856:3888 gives 2.3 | 4.09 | 4.53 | 4.34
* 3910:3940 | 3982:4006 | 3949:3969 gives 3.9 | 3.73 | 6.97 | 5.33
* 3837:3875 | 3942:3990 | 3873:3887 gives -0.4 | 3.62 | 4.67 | 3.85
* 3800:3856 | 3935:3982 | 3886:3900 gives -3.2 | 3.51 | 4.09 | 3.8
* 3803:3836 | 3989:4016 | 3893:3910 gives 1.1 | 3.67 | 7.38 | 5.33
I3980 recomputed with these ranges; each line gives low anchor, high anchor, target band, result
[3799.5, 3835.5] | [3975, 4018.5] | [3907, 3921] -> 0.5 angstrom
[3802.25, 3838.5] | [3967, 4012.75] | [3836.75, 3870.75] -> 4.4 angstrom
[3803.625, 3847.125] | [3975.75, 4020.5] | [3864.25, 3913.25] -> 3.4 angstrom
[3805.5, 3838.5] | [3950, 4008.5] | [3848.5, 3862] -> 1.8 angstrom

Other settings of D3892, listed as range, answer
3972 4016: 6.67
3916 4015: 5.01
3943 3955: 5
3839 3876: 3.67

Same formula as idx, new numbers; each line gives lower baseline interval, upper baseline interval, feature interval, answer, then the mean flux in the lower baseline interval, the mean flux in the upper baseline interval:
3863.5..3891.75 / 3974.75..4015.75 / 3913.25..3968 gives 0.359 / 4.09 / 6.87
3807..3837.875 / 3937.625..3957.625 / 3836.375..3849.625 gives 0.183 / 3.6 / 4.66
